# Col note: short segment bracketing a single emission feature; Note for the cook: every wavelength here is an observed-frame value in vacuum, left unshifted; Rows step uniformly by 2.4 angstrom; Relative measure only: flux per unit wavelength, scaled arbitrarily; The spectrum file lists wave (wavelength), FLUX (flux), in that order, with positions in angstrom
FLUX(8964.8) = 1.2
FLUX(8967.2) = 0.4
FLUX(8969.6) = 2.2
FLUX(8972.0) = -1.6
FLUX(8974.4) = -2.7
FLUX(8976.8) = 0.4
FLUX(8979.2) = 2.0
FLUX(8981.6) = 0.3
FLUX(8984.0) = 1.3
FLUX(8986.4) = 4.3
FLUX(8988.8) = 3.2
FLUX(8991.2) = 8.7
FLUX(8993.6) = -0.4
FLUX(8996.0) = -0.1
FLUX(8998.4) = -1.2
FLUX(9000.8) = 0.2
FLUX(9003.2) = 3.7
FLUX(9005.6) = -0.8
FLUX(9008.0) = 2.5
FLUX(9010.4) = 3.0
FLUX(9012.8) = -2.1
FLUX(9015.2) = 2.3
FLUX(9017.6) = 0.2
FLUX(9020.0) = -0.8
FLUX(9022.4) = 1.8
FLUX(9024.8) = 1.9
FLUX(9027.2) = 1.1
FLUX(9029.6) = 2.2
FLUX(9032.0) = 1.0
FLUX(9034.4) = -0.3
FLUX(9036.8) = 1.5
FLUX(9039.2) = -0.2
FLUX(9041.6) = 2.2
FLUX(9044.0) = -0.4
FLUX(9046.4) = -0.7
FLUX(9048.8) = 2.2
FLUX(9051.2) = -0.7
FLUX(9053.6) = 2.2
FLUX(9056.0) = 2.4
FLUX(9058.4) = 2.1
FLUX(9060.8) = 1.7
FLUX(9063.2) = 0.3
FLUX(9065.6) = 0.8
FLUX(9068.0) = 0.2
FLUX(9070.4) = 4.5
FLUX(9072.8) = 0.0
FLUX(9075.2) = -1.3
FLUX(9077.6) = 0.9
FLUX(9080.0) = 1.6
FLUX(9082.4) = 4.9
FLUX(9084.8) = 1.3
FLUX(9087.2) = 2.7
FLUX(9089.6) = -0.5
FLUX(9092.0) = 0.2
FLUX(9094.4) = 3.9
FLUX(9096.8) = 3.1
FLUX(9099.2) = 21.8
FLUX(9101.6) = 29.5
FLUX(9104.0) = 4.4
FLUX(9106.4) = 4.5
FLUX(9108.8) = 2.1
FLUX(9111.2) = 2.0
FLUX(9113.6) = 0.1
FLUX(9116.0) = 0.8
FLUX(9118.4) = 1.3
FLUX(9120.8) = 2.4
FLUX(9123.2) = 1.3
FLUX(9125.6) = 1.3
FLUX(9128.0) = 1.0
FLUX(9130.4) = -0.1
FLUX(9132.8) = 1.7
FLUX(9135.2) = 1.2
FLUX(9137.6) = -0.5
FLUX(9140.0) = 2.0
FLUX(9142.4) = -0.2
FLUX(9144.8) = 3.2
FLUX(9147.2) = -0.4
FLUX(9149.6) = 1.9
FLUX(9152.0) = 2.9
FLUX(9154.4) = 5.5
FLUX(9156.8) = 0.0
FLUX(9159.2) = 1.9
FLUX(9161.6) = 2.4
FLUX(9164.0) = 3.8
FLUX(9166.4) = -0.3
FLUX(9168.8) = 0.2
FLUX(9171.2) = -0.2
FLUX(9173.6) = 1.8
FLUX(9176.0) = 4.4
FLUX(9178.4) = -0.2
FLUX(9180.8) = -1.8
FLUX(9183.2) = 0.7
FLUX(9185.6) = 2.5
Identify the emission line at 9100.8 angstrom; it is H-beta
